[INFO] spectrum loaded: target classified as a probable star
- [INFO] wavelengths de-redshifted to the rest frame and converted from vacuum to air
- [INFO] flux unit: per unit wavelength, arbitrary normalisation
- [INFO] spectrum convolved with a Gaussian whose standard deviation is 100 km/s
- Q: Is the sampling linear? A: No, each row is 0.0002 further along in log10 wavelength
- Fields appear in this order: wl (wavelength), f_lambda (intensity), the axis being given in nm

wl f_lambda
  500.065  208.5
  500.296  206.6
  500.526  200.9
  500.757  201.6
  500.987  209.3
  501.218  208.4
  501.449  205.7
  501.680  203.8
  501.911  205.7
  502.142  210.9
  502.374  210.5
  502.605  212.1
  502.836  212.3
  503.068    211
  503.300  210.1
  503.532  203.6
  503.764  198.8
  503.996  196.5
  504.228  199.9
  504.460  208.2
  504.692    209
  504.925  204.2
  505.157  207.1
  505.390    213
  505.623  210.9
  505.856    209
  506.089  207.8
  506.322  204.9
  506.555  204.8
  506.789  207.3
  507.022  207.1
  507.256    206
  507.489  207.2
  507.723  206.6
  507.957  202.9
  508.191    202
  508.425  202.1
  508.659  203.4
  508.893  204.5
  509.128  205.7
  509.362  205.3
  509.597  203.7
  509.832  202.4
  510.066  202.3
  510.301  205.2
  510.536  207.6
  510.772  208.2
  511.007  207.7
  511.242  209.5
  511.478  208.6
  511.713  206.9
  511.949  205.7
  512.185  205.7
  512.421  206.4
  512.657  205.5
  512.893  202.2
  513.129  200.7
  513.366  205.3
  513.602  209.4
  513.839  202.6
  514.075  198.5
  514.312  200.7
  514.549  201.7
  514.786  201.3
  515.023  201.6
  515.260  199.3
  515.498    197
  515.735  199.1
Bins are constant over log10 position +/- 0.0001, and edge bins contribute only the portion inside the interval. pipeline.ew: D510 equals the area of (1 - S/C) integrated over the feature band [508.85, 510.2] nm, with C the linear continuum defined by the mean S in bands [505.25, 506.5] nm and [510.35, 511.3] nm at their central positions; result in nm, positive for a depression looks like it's 0.03 nm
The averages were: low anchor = 209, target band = 204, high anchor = 208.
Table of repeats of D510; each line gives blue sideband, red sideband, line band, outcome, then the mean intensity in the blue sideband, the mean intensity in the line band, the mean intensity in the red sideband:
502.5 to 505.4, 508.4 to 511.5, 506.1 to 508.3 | 0.00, 206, 206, 205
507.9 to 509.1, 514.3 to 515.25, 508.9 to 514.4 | -0.08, 203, 205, 201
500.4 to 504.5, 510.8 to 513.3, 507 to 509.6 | 0.02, 206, 205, 206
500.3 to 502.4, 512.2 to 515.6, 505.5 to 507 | -0.02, 206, 207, 202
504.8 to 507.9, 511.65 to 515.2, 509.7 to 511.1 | 0.00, 207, 206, 203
